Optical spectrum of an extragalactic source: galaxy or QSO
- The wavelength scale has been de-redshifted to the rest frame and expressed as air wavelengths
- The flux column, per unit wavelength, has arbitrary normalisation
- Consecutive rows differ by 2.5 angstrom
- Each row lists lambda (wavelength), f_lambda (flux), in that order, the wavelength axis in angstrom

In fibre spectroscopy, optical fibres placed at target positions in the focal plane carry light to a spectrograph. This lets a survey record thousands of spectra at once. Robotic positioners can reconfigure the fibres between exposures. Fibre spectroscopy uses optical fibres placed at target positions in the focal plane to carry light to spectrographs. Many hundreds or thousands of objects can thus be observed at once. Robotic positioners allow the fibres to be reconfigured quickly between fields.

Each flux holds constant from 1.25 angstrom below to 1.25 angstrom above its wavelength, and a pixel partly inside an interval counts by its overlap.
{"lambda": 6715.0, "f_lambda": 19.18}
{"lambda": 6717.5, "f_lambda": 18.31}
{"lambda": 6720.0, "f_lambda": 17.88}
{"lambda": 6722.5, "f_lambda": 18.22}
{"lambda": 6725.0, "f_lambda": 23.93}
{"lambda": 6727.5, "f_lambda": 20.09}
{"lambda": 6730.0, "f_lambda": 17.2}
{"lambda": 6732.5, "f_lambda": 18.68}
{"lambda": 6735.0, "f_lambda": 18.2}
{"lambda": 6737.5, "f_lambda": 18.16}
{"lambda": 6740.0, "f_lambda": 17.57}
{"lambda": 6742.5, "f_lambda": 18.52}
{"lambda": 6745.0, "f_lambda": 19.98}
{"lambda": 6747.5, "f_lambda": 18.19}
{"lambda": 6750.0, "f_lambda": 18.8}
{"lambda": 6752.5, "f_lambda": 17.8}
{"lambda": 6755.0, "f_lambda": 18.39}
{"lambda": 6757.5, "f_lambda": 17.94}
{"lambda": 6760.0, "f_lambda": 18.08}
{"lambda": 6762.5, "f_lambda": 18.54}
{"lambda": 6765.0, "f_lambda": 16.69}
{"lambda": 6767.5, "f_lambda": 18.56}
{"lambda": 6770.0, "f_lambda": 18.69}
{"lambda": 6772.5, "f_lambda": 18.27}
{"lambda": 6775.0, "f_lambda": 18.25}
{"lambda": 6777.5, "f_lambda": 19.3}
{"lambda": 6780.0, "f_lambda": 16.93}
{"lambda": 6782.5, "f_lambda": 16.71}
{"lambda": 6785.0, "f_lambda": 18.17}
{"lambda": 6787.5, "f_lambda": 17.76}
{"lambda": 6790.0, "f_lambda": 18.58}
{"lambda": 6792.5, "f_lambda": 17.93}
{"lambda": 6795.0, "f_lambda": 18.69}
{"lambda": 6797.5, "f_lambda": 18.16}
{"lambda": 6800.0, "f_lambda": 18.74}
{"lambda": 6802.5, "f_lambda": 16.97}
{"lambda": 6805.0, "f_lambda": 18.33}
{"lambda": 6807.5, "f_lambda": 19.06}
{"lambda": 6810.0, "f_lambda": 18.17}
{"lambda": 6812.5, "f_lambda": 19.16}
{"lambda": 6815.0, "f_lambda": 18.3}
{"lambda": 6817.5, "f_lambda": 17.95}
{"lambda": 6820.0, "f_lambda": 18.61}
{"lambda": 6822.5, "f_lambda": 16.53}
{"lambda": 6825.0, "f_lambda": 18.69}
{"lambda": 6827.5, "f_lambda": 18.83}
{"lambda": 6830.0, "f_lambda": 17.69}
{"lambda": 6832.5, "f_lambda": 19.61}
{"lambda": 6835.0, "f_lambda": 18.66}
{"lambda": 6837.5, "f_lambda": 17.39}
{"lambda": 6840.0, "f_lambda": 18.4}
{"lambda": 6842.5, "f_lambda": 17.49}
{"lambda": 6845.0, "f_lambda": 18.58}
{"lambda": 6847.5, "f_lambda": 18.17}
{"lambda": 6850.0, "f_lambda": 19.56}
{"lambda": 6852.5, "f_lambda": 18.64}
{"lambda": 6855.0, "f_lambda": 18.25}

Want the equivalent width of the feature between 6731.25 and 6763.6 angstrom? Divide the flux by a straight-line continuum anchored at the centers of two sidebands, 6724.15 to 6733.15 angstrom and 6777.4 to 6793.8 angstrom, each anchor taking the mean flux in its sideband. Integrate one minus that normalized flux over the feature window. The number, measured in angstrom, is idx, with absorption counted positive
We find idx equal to 1.4 angstrom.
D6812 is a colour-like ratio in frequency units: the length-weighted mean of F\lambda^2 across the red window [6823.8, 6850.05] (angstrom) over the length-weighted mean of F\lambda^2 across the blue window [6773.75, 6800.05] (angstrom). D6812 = 1.0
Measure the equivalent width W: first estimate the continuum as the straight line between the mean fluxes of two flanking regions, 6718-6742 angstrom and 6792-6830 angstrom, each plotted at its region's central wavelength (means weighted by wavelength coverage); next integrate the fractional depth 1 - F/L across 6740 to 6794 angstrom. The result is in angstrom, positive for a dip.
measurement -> 1.2 angstrom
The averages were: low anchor 18.9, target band 18.2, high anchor 18.3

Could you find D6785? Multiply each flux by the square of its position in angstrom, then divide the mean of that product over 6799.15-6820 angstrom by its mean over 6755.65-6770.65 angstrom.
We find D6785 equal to 1.03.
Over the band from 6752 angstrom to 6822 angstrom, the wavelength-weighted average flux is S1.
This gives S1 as 18.2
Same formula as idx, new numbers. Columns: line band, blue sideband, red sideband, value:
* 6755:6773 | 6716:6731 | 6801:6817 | 0.7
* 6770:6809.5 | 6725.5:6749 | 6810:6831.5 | 0.6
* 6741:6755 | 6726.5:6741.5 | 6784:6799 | -0.3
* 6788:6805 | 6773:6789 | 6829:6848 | -0.2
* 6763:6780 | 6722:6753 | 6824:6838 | 0.5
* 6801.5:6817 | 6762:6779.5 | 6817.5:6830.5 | -0.2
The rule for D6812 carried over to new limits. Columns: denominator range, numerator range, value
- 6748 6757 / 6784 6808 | 1.01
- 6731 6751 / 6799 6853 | 1.02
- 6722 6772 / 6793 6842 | 1.00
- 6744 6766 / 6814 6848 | 1.02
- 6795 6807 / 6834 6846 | 1.01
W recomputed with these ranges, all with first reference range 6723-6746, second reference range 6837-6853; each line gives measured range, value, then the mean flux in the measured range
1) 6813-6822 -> 0.2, 18.2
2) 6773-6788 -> 0.7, 17.9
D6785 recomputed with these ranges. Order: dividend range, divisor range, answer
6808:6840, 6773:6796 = 1.03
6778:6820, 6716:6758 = 0.99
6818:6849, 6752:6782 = 1.03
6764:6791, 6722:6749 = 0.96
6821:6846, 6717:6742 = 1.00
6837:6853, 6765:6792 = 1.04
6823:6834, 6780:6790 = 1.07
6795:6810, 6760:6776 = 1.02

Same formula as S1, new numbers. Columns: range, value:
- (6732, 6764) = 18.4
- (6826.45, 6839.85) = 18.4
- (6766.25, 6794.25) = 18.1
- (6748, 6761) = 18.2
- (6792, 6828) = 18.3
